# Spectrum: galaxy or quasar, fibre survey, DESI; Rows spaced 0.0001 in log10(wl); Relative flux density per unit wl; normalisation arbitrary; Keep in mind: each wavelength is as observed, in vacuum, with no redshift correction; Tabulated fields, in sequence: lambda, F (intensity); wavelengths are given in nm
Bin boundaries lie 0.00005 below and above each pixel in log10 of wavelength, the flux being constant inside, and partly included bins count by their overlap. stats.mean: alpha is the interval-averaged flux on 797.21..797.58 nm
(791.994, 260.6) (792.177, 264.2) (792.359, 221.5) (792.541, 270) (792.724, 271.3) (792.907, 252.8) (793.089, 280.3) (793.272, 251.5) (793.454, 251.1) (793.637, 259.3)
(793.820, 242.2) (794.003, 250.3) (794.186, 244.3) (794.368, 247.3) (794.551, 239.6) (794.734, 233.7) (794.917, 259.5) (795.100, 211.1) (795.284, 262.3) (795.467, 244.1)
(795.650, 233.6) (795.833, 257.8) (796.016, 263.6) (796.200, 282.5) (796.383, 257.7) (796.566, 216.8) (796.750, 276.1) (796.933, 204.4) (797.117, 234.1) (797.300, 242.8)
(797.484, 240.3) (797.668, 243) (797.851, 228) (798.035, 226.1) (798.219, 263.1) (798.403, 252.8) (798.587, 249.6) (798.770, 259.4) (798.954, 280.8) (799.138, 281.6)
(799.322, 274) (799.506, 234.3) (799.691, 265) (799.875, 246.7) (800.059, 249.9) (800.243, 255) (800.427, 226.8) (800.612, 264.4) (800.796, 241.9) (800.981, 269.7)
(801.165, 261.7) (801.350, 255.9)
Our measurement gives 241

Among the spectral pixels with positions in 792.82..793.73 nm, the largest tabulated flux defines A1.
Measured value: 280.3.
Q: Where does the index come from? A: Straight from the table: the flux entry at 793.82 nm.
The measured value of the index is 242.2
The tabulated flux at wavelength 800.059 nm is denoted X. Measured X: 249.9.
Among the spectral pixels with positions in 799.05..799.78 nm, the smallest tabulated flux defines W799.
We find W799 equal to 234.3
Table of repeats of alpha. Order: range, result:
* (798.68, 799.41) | 274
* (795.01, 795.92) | 242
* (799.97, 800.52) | 244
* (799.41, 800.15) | 249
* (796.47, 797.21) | 233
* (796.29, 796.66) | 238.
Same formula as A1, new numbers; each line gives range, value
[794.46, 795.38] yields 262.3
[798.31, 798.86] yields 259.4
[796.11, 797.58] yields 282.5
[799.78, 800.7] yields 264.4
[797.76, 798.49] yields 263.1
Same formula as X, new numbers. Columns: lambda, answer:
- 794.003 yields 250.3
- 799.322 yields 274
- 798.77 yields 259.4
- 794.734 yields 233.7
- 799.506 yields 234.3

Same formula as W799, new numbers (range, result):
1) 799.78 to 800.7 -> 226.8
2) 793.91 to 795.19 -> 211.1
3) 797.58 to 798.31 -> 226.1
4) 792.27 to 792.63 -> 221.5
